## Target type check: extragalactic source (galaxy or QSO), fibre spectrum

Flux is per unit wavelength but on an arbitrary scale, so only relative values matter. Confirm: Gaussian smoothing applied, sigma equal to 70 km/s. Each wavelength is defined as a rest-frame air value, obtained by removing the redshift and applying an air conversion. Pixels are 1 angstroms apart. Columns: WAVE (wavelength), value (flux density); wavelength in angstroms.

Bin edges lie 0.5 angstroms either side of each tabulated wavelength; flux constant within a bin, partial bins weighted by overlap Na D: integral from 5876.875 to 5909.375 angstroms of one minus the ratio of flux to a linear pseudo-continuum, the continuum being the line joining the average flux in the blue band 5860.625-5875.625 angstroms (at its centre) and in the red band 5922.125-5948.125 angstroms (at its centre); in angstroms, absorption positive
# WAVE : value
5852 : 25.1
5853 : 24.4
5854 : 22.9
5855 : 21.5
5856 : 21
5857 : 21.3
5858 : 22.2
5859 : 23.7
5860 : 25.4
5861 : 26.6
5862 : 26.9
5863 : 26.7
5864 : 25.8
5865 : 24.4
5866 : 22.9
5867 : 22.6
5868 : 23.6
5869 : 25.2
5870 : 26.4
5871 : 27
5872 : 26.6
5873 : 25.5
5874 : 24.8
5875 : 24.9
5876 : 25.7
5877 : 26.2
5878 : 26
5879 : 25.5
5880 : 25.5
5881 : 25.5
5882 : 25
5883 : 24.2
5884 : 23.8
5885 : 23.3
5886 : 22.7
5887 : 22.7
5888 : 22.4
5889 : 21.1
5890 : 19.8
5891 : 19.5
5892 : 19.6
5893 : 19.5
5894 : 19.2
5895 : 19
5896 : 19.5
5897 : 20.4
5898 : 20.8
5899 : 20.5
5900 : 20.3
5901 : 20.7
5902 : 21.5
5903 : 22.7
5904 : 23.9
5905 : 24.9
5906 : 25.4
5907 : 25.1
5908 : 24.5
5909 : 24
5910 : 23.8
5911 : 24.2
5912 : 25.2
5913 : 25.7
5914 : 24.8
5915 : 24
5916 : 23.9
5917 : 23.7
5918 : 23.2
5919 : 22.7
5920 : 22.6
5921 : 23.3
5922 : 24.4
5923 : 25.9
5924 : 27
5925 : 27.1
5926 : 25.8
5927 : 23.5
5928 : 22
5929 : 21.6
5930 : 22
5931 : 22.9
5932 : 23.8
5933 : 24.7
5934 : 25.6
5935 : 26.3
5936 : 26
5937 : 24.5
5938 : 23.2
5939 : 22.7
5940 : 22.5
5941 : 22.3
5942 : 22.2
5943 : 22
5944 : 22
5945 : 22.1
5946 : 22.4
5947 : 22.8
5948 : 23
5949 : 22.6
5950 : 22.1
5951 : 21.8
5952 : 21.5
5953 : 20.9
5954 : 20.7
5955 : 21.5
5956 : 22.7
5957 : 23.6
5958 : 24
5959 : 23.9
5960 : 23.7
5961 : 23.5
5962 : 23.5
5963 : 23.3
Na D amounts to 2.9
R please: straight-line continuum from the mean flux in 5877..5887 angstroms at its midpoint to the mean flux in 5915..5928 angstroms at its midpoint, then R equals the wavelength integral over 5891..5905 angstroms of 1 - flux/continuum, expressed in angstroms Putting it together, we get 2.2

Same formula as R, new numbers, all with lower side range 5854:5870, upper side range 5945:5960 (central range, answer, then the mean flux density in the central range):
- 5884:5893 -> 0.8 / 21.4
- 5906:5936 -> -1.7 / 24.3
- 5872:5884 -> -0.8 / 25.3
